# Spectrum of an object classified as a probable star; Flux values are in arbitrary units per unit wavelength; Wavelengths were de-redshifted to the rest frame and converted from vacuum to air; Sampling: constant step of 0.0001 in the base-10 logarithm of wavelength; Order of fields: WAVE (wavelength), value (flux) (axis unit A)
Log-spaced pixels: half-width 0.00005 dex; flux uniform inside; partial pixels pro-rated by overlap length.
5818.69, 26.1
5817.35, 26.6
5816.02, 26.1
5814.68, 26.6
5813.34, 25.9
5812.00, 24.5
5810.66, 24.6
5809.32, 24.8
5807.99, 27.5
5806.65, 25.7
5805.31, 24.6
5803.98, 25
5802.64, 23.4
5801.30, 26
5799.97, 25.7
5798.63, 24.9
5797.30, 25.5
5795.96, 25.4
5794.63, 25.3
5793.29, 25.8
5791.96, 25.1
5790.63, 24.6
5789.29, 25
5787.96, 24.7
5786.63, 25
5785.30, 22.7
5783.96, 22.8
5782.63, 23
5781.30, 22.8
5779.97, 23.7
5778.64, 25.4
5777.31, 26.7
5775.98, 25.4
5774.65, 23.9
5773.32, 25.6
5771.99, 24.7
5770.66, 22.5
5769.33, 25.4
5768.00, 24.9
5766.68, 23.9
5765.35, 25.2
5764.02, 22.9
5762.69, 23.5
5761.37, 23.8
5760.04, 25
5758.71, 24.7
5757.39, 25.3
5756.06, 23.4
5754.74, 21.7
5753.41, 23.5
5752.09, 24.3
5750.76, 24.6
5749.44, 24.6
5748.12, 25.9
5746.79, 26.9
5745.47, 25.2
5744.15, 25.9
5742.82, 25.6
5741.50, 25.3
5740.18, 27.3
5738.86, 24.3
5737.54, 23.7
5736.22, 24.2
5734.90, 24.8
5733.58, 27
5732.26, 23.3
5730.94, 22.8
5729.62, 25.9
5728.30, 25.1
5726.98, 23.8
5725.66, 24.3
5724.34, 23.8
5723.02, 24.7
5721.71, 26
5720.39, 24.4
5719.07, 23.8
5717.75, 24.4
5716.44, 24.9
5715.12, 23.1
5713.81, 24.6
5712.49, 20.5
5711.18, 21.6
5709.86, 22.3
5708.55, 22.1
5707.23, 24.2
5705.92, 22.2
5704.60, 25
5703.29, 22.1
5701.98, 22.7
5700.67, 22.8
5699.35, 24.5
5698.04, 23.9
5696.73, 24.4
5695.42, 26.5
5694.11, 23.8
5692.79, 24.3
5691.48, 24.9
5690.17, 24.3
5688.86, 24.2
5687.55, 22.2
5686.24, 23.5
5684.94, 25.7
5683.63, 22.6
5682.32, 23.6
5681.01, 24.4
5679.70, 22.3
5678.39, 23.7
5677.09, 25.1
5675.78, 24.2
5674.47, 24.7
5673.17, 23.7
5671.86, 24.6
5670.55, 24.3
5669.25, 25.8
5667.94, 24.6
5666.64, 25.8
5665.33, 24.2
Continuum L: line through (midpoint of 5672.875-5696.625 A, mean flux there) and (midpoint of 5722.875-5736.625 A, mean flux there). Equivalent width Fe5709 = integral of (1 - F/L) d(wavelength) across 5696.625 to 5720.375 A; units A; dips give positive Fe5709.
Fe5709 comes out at 1.0 A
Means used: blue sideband 24.1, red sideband 24.5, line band 23.3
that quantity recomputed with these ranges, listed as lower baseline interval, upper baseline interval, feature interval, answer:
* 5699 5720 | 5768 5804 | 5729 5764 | -1.2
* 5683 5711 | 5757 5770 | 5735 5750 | -0.7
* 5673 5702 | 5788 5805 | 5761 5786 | 0.7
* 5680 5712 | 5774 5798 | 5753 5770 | 0.2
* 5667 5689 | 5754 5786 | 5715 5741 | -0.5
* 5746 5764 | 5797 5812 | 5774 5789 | 0.4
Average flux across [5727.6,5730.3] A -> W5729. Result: 25.4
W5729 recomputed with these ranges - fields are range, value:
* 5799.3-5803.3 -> 25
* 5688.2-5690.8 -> 24.2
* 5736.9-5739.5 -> 24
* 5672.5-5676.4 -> 24.2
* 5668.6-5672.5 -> 24.9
